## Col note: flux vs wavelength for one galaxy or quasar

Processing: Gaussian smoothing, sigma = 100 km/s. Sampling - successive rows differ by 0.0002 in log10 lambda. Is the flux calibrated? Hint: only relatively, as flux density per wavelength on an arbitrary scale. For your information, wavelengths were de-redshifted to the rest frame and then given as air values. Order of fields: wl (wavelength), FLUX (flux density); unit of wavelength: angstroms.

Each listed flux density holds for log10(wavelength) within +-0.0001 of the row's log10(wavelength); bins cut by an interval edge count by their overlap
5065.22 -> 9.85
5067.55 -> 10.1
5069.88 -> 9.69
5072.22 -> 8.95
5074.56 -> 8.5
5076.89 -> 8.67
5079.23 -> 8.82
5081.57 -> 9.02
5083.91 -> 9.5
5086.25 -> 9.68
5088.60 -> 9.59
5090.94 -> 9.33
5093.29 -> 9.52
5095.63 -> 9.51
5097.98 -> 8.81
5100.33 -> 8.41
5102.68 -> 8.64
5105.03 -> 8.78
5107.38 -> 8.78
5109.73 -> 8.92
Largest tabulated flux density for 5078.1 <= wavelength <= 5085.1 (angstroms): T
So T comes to 9.5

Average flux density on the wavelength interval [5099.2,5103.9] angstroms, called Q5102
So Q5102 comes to 8.53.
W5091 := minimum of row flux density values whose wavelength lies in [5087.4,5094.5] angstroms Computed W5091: 9.33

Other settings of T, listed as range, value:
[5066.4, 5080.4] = 10.1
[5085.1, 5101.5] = 9.68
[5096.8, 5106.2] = 8.81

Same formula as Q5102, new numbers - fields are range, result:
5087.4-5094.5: 9.48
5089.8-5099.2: 9.28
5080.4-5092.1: 9.42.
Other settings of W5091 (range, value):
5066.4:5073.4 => 8.95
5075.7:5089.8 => 8.67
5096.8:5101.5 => 8.41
